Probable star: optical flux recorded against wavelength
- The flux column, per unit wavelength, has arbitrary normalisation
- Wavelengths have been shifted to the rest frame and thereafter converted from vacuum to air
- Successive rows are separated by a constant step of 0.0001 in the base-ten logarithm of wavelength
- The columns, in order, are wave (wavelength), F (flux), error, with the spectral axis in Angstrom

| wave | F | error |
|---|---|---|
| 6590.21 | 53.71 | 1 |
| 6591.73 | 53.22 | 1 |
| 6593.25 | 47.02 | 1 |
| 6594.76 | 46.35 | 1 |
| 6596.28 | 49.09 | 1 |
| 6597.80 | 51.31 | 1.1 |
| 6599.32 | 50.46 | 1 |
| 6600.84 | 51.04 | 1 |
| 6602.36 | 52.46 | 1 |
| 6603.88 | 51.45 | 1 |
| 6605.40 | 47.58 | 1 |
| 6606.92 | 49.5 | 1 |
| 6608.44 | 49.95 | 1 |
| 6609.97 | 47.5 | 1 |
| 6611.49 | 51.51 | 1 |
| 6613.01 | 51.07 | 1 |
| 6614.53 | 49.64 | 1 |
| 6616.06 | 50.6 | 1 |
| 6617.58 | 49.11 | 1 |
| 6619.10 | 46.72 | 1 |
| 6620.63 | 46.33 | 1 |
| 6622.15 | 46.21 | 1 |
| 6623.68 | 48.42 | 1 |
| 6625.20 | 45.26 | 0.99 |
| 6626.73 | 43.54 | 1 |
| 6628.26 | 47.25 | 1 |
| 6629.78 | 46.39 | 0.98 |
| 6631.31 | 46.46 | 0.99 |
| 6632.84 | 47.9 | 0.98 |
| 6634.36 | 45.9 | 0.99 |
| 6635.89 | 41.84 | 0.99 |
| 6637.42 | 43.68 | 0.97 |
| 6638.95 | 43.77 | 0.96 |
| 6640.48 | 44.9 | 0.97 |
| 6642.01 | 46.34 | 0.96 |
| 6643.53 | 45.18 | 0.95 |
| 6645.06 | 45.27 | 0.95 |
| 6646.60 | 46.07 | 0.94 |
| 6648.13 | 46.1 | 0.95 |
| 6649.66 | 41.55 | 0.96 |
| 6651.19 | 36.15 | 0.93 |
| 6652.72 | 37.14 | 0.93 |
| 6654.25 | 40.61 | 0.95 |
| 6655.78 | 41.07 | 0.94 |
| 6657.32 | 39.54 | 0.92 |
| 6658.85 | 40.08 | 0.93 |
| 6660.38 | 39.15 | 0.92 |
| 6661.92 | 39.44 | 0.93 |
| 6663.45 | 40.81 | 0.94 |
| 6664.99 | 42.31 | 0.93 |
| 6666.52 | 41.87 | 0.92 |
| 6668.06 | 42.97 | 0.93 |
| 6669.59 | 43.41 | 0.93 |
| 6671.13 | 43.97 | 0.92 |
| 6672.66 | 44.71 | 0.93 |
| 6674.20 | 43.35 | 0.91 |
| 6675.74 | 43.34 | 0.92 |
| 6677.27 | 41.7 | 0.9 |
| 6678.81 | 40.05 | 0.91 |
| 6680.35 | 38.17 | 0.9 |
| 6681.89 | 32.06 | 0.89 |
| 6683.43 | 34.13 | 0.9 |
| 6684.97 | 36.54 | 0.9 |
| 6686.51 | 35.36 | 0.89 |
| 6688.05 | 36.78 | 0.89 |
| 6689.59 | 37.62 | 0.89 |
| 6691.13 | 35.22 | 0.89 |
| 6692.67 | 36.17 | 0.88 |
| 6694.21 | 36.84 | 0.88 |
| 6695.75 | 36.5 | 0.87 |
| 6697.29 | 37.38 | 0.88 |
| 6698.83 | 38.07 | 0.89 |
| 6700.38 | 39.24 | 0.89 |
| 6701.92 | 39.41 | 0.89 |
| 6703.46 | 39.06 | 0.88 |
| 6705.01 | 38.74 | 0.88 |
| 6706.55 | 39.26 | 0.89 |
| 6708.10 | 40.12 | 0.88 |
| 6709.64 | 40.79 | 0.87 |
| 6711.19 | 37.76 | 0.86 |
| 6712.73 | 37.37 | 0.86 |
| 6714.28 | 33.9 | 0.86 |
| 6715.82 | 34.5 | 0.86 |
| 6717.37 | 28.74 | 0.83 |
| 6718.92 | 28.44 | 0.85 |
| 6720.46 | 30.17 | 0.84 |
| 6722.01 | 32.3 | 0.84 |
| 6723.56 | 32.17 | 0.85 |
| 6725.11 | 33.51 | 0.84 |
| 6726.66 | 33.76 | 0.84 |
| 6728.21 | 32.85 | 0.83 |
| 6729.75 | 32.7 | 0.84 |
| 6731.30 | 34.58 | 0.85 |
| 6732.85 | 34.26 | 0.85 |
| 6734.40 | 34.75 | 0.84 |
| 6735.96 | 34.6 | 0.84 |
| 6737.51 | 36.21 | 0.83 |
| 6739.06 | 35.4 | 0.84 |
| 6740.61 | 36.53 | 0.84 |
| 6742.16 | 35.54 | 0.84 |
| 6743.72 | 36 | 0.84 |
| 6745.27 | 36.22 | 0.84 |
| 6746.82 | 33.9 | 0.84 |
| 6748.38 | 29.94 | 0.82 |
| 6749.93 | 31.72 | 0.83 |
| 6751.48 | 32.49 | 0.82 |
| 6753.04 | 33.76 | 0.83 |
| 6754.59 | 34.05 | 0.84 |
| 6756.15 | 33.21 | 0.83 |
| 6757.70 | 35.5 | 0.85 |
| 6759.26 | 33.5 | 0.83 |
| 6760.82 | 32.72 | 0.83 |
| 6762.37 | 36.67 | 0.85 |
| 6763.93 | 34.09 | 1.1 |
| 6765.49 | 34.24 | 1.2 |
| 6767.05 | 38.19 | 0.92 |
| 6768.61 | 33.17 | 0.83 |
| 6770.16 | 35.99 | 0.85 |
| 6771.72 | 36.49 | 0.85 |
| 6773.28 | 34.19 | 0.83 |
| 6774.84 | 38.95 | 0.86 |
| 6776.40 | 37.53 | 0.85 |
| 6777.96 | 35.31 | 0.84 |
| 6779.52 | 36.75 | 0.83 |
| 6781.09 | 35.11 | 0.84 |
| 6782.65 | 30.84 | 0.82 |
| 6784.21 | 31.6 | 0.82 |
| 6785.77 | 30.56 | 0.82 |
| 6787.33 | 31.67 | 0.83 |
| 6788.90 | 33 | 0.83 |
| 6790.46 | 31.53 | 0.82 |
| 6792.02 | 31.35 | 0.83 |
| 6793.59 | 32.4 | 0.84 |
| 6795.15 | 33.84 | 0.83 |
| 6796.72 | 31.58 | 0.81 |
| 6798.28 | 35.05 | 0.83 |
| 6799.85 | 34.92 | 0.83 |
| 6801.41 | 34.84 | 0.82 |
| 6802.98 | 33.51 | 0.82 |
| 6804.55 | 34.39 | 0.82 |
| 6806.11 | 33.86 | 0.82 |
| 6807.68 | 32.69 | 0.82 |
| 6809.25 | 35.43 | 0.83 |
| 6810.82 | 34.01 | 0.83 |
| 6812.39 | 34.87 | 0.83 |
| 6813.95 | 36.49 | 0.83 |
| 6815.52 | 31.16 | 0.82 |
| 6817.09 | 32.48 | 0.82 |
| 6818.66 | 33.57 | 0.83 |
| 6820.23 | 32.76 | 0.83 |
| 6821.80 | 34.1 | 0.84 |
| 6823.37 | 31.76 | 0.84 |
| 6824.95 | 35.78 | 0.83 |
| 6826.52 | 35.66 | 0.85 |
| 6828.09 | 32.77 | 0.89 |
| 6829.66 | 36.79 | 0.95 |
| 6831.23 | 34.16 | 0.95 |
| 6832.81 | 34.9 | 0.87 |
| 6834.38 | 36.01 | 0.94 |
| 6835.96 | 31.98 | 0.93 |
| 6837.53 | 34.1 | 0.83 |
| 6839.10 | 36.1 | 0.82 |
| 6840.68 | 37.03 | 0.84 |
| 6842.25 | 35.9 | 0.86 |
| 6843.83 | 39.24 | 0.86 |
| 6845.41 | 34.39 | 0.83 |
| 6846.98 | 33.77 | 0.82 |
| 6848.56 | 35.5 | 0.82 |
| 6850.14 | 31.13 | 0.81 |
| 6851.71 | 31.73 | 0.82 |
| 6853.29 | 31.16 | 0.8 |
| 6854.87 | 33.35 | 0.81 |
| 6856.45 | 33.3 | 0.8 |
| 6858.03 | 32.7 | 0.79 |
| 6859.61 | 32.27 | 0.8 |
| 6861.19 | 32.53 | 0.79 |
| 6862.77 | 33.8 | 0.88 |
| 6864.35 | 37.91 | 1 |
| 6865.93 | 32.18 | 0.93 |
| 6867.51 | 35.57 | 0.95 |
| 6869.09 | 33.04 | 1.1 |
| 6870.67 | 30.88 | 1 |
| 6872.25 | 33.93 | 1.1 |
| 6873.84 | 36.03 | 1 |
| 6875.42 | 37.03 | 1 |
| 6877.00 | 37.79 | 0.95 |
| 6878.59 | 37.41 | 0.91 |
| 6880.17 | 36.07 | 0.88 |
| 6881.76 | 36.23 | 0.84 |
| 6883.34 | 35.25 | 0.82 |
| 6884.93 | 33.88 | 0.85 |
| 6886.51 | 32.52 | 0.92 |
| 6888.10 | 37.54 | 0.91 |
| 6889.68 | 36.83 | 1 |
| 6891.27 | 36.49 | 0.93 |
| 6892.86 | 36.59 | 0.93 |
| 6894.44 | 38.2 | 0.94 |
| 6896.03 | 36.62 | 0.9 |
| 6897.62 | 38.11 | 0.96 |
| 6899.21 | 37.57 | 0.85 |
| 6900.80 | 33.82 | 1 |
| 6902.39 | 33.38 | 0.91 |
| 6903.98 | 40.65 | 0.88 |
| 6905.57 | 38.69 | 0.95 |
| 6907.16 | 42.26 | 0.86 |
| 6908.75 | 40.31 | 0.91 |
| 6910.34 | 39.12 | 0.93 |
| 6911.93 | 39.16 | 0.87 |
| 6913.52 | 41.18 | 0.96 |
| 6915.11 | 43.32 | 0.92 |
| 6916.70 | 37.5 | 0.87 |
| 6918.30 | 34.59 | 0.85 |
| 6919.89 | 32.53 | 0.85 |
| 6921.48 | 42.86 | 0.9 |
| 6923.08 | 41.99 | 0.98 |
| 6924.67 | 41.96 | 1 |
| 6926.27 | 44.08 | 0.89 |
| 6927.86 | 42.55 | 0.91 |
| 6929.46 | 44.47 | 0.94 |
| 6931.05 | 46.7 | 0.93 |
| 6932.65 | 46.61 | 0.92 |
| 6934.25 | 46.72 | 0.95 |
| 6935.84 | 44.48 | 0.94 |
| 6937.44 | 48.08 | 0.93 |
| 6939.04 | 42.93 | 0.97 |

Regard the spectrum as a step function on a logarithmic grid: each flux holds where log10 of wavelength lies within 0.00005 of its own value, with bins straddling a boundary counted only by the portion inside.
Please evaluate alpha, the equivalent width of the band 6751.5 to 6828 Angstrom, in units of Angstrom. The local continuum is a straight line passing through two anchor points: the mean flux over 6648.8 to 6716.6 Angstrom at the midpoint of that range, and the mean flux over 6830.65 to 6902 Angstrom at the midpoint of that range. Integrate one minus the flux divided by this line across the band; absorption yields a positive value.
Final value 5.4 Angstrom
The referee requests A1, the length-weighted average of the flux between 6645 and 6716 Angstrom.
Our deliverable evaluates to 39.4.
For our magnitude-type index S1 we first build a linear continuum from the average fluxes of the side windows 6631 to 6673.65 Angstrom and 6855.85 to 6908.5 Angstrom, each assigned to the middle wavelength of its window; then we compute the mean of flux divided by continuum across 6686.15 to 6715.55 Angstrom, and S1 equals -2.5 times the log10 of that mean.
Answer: 0.100 mag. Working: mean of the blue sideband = 42.8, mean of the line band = 37.7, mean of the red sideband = 35.7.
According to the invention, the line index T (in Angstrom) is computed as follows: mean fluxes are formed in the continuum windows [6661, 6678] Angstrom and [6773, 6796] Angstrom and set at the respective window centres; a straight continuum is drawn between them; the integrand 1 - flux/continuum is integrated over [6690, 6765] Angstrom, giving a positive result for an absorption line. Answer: 5.9 Angstrom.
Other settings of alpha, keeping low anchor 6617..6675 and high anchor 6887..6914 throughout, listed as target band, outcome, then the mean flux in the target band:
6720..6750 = 5.6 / 33.9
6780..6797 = 3.5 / 32.2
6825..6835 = 1.1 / 35.1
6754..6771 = 2.6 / 34.7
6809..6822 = 2.0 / 33.8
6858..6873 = 2.0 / 33.5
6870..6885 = 1.1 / 35.5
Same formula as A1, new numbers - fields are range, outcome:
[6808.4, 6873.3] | 34.1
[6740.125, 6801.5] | 34.1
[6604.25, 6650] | 46.8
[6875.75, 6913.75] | 37.3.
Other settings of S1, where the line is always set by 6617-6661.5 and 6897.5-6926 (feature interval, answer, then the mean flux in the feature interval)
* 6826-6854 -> 0.17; 34.6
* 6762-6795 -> 0.21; 34.2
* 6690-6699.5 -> 0.17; 36.7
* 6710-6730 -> 0.27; 33.1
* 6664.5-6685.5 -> 0.07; 40.6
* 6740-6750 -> 0.22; 34.4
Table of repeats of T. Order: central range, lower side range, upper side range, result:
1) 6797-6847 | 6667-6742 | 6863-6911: 2.76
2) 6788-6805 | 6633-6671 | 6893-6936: 3.27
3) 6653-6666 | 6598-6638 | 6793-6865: 1.44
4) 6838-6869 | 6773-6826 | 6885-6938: 2.12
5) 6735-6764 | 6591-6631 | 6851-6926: 5.63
